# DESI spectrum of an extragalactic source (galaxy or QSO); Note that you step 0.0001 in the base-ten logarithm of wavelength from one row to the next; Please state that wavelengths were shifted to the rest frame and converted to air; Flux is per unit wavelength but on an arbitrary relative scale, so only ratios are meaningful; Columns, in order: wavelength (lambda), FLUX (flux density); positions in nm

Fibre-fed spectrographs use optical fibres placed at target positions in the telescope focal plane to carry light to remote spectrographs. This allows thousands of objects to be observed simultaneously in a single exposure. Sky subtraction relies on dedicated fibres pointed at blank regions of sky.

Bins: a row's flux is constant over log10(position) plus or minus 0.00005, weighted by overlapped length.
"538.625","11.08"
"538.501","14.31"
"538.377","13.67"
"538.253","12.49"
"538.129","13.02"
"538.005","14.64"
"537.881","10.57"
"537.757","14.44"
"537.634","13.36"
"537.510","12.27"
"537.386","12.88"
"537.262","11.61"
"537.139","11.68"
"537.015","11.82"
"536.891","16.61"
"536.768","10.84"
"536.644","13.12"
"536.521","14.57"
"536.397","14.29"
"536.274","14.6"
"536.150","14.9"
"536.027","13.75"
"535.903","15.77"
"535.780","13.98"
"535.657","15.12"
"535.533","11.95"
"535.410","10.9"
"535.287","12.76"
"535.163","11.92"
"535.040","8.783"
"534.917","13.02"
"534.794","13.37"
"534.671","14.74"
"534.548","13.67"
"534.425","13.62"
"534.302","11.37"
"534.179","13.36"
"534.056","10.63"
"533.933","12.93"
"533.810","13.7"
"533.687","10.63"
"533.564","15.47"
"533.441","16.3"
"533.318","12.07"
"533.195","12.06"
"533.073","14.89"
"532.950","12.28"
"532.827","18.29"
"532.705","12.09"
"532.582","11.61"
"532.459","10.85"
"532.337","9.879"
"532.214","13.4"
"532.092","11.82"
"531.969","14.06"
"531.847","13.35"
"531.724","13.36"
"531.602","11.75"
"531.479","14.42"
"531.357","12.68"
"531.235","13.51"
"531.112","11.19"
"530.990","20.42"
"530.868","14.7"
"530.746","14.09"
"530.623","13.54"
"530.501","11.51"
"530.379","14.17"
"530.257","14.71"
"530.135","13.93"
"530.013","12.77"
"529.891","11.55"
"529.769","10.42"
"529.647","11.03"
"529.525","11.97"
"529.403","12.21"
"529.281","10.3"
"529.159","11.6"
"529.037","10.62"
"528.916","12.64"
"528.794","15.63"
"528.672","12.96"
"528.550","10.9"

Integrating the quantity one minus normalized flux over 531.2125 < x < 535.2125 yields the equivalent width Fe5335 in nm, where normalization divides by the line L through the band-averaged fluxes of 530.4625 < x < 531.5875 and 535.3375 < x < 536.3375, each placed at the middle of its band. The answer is 0.291 nm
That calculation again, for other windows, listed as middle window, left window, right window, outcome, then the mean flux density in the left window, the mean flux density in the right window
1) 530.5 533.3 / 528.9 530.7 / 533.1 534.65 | -0.15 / 12.2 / 13.1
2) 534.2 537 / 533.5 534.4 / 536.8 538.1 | -0.12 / 12.6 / 12.9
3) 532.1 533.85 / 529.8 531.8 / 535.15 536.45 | 0.07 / 13.6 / 13.7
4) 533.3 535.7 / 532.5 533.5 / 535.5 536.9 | 0.18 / 13.6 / 14.1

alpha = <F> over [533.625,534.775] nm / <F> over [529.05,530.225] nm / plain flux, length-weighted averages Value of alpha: 1.1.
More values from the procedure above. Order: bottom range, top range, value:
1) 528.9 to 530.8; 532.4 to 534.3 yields 1.06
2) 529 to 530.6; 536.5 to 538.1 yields 1.07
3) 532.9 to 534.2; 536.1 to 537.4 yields 1.02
